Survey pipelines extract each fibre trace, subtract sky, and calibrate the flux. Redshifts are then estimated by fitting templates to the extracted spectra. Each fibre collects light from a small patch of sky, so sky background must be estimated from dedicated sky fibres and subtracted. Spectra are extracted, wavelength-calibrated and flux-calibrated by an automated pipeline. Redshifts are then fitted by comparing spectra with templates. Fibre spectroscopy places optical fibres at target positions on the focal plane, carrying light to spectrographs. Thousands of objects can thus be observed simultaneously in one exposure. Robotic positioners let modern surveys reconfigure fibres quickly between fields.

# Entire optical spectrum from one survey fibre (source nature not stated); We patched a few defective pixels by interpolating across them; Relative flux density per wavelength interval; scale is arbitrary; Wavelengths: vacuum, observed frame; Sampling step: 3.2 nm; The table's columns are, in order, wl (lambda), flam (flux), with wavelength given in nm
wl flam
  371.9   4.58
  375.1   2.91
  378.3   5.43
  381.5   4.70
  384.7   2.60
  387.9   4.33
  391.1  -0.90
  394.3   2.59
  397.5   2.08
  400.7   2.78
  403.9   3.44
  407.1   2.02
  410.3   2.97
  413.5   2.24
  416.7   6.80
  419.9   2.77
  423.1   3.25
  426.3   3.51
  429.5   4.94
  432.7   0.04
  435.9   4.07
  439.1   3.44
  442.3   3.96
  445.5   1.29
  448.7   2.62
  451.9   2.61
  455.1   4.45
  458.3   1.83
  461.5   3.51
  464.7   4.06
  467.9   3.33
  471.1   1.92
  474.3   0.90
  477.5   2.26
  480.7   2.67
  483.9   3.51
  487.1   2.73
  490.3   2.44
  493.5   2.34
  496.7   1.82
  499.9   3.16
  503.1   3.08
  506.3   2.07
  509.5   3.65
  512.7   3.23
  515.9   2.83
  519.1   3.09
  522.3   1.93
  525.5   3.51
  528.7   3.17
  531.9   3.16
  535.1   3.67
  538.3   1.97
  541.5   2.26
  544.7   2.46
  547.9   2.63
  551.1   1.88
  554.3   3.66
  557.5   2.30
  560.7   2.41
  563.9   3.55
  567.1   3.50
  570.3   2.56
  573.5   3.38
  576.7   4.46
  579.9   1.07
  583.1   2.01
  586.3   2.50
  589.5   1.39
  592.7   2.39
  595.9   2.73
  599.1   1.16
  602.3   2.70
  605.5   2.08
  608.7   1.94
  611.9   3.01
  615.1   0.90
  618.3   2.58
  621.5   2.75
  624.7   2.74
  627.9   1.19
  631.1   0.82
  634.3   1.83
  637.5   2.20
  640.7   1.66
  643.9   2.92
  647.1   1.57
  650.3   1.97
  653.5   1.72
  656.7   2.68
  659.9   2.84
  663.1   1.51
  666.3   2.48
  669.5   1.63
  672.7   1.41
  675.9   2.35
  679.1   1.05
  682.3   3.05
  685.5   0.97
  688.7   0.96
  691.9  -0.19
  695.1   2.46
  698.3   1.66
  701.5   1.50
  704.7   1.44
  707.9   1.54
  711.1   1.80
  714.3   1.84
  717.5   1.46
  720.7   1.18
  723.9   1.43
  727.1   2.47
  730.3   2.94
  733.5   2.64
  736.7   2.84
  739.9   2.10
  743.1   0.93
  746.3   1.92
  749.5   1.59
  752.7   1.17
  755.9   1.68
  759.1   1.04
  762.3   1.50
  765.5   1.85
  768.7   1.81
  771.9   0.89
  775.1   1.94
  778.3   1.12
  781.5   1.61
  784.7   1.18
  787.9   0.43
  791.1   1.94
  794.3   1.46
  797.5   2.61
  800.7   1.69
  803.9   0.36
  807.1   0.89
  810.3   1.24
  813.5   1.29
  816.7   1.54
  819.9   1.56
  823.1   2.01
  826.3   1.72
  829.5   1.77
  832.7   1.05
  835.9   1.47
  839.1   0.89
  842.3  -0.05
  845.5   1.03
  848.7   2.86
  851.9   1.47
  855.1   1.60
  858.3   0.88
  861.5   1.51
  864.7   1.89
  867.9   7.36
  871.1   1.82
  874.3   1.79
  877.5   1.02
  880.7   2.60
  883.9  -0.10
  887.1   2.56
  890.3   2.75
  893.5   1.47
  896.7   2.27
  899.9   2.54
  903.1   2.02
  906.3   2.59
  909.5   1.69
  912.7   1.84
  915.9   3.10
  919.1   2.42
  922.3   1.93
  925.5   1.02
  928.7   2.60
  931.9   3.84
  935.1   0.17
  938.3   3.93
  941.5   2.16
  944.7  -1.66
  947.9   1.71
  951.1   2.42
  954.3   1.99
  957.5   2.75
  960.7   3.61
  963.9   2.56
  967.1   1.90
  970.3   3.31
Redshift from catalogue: 1.33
